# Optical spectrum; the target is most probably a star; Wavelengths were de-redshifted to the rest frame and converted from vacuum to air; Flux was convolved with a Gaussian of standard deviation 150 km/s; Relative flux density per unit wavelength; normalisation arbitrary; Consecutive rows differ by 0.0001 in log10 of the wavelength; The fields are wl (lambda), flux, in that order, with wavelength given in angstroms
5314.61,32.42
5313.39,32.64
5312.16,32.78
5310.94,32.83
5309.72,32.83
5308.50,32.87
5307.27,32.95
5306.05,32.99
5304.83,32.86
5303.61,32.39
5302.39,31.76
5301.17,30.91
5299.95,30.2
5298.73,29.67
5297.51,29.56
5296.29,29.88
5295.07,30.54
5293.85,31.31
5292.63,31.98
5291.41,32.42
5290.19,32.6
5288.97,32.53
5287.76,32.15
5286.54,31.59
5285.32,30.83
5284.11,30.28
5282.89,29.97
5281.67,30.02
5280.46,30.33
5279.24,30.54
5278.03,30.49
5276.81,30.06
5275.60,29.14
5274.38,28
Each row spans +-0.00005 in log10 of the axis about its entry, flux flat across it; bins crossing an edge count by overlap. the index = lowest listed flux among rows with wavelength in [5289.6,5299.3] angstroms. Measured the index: 29.56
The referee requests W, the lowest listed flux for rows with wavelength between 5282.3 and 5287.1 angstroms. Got 29.97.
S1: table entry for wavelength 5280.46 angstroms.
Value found 30.33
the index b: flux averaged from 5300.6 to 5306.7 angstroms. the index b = 32.2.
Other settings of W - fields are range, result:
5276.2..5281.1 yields 30.06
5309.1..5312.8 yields 32.78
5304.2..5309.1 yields 32.86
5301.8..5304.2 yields 31.76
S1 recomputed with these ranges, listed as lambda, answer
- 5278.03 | 30.49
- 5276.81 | 30.06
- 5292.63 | 31.98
